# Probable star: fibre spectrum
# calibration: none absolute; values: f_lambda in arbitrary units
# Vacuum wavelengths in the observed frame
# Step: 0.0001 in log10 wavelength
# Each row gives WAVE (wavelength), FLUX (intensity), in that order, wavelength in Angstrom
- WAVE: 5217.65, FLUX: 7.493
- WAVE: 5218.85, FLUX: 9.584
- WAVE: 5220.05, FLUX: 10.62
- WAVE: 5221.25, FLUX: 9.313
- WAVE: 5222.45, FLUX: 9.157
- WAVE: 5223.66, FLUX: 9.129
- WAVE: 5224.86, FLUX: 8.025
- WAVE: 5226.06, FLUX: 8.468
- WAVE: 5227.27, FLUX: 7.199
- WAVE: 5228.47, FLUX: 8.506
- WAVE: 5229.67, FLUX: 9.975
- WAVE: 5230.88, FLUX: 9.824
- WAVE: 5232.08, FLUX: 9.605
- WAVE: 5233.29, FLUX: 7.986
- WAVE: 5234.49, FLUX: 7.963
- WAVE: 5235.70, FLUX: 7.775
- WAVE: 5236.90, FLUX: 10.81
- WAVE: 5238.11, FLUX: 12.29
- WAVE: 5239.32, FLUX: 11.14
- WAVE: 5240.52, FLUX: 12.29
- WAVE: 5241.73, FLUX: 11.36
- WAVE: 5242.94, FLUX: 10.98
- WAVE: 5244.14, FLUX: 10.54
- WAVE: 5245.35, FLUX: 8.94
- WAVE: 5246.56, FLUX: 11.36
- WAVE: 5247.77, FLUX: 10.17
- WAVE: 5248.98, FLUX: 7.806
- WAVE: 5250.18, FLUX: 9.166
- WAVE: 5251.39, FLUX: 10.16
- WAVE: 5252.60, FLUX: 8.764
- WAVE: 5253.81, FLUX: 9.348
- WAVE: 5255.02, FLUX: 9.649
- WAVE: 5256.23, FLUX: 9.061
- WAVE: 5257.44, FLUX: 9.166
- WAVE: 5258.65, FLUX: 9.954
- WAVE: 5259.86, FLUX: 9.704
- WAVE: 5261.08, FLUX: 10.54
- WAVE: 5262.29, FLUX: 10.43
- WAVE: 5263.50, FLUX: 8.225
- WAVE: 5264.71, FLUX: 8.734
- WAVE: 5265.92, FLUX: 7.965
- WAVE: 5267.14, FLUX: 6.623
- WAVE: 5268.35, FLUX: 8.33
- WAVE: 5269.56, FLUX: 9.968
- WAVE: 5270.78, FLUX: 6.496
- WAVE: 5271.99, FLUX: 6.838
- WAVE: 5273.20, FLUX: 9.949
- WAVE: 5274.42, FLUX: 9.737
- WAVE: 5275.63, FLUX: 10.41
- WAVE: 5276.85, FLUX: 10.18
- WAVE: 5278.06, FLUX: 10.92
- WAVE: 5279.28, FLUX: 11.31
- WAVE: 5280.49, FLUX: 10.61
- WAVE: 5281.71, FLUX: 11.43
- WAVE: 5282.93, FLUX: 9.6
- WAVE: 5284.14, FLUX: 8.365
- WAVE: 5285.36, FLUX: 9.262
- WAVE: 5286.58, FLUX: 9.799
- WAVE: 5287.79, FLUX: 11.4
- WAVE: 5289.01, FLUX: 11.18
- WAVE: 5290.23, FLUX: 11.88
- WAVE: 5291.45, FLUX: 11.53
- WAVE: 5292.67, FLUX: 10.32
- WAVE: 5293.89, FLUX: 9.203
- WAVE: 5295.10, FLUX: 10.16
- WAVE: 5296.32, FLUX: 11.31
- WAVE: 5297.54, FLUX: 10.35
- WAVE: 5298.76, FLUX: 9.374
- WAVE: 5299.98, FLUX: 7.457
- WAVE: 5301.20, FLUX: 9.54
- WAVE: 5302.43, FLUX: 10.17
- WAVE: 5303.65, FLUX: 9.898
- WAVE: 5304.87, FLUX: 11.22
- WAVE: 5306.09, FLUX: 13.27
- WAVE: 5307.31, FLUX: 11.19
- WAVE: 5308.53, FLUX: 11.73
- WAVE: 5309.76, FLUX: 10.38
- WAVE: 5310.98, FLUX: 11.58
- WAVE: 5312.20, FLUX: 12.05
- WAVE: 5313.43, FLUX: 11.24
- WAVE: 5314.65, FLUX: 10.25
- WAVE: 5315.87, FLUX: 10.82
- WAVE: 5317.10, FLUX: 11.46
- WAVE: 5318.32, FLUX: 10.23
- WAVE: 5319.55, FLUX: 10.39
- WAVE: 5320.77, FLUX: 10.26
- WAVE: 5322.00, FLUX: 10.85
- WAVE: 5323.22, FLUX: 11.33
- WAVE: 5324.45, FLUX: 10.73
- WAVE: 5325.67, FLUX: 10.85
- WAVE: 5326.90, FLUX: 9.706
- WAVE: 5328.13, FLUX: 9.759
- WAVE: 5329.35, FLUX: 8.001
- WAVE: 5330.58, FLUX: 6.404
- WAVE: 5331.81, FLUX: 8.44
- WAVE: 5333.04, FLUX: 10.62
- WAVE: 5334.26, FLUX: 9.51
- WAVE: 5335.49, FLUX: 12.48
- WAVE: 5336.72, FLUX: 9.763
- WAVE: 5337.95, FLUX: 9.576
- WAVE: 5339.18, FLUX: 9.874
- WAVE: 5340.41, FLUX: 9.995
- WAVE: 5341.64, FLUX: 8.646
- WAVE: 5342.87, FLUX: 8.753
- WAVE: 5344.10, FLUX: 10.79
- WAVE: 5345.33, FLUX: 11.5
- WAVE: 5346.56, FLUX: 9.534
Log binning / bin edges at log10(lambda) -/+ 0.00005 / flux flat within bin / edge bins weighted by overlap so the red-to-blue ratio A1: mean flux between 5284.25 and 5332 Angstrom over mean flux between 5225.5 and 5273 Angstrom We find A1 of 1.11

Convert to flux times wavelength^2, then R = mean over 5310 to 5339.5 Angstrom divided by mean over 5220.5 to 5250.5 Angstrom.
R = 1.11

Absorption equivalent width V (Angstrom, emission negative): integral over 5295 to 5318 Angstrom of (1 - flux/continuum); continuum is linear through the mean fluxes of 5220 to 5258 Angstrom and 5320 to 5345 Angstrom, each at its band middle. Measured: -2.2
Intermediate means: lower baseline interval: 9.57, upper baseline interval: 9.84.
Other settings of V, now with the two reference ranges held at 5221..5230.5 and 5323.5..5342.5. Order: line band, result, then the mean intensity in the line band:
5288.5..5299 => -1.5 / 10.6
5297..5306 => -0.5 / 9.91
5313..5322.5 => -1.2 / 10.7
